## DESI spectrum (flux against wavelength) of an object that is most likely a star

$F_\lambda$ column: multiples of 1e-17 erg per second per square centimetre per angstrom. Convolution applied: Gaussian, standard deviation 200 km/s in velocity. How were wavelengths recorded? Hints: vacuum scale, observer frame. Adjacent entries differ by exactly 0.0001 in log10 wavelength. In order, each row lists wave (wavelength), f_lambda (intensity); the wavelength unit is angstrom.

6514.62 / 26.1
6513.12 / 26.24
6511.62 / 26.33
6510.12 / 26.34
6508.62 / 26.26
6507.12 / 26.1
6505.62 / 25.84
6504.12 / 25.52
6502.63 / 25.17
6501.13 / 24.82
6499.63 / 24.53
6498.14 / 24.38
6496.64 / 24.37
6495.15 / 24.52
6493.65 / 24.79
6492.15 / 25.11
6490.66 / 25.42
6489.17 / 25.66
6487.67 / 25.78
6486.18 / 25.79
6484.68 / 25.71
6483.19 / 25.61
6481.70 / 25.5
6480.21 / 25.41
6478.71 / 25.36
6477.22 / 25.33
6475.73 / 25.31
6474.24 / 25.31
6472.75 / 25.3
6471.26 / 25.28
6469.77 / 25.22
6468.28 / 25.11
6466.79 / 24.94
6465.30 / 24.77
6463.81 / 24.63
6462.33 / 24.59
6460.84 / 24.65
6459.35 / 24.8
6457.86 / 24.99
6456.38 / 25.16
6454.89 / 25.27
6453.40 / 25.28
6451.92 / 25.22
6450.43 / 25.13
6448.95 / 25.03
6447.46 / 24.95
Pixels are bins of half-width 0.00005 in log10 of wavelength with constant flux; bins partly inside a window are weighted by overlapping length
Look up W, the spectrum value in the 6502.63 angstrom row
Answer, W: 25.17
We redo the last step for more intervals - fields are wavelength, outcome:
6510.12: 26.34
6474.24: 25.31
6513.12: 26.24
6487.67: 25.78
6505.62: 25.84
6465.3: 24.77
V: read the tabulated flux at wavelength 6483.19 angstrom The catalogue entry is 25.61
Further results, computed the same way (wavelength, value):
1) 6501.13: 24.82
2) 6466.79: 24.94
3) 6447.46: 24.95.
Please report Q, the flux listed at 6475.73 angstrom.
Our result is 25.31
